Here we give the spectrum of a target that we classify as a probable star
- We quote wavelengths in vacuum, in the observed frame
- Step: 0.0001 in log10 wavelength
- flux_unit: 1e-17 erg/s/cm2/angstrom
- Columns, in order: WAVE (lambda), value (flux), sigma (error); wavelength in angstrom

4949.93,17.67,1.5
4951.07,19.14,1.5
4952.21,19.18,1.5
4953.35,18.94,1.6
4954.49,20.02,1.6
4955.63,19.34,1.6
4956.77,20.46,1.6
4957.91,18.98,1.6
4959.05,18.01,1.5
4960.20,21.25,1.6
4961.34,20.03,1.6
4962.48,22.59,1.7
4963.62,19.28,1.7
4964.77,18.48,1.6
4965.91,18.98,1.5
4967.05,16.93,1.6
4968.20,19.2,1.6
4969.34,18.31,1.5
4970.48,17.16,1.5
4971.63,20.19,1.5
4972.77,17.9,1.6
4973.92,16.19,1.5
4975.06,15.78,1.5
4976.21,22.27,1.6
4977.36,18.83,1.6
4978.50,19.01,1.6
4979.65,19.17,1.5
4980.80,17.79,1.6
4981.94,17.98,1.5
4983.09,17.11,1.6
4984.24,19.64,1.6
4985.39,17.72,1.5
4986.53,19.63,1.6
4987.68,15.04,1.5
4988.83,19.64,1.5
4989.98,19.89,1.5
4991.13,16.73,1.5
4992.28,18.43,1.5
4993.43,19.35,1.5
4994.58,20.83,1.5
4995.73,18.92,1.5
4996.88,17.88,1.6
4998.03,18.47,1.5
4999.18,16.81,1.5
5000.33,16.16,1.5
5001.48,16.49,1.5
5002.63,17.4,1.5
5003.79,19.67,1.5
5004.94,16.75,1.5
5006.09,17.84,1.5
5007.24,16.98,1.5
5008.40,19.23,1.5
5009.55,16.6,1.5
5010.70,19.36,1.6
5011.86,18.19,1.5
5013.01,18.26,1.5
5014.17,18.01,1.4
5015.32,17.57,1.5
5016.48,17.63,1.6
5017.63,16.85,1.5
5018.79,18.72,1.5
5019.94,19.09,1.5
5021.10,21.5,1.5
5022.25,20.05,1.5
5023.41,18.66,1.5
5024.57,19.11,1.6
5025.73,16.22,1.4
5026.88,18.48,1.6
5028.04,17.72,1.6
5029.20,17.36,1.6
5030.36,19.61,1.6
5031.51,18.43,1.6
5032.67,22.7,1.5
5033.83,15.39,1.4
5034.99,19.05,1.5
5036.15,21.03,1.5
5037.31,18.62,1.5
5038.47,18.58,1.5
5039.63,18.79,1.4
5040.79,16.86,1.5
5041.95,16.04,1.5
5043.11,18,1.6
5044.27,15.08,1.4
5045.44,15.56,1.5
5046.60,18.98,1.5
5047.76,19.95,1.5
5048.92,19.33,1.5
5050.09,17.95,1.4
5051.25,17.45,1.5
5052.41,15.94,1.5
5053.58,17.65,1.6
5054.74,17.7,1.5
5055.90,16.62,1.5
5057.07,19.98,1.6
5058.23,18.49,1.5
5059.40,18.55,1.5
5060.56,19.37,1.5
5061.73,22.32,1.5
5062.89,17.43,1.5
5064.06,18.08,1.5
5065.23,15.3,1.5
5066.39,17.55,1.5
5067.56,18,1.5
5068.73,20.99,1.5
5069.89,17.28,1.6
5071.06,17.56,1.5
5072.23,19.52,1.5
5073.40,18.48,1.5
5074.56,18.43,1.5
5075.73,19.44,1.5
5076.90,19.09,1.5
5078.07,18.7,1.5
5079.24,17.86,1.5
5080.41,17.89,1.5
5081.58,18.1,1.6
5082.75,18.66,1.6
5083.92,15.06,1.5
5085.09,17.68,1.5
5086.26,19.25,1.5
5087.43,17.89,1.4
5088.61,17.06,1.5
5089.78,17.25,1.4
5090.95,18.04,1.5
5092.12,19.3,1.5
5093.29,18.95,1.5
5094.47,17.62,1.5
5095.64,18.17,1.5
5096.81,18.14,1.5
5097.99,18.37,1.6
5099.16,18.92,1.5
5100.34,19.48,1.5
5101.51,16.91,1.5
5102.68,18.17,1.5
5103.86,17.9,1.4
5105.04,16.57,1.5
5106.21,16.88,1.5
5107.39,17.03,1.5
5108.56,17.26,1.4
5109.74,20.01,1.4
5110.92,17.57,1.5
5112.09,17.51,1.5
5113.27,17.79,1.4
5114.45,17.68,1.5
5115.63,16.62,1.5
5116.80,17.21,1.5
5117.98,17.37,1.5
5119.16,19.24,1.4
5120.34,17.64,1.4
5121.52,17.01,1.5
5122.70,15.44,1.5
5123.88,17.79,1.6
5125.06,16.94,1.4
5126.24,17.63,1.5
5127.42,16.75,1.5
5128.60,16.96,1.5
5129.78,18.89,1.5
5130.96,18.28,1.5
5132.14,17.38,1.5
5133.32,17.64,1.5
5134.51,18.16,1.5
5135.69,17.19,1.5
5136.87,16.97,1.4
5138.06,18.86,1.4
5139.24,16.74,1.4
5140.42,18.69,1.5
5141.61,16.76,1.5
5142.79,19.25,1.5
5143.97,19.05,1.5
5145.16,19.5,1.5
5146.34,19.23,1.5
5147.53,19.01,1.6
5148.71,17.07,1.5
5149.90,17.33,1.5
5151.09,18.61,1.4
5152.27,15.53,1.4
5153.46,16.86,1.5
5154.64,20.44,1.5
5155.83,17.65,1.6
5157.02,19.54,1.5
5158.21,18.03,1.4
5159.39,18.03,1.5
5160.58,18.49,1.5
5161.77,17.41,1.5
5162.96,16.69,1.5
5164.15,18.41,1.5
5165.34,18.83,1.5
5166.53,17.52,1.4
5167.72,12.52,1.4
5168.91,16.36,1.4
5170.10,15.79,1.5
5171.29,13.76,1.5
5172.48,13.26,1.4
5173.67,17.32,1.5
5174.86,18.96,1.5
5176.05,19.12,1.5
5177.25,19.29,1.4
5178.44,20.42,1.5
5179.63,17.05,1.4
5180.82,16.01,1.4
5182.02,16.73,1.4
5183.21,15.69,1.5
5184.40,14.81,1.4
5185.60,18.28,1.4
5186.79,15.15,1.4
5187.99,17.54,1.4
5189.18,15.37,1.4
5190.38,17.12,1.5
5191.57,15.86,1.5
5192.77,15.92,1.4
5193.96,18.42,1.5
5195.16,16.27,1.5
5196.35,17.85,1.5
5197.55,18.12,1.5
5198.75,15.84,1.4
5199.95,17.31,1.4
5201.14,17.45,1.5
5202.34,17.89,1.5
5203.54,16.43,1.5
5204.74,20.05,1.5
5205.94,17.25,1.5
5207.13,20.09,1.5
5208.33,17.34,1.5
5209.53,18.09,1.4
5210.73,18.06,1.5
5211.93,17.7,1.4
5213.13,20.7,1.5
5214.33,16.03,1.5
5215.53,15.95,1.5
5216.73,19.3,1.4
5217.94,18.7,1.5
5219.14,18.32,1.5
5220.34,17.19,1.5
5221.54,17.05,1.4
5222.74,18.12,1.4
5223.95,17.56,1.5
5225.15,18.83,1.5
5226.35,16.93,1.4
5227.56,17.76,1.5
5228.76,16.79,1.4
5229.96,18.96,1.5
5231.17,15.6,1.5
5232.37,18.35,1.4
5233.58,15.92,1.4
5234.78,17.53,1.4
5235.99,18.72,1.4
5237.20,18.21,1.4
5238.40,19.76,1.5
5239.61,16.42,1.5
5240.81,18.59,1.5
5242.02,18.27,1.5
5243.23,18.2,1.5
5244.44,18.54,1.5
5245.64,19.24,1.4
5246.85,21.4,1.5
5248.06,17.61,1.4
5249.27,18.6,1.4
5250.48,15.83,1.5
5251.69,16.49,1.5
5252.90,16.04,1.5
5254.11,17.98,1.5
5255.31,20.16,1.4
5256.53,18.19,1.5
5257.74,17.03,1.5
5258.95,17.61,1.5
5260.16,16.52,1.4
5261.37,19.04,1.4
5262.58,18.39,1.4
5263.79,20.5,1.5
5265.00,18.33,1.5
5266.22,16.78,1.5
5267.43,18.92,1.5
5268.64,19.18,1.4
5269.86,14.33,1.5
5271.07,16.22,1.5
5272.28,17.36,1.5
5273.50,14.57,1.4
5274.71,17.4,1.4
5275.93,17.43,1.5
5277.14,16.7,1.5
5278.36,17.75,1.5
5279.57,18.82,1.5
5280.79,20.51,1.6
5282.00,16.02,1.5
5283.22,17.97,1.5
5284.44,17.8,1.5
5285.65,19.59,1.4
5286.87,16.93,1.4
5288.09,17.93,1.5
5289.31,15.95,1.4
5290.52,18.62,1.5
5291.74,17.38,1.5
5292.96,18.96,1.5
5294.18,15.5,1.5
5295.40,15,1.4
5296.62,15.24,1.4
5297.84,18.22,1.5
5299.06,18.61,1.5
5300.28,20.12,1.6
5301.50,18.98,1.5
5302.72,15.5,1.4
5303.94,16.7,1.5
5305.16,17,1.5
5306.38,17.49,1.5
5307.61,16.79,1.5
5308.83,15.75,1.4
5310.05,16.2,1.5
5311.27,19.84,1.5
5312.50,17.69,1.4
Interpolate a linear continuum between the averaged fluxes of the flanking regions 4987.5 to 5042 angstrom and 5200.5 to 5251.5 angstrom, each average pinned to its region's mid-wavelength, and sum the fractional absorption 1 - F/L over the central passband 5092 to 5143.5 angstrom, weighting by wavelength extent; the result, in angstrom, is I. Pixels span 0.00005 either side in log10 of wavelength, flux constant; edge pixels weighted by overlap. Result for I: 1.1 angstrom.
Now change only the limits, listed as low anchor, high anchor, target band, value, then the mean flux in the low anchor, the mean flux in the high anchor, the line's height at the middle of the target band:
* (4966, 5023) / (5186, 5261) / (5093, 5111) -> 0.0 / 18.3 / 17.7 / 18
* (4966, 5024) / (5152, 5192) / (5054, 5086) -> -1.0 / 18.3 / 17.1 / 17.8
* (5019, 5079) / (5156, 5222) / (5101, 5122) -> 0.4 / 18.4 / 17.3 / 17.9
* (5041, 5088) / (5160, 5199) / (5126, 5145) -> -0.6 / 18.1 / 16.9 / 17.3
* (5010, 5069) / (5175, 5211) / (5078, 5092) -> 0.2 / 18.3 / 17.4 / 18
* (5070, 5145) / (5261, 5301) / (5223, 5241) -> 0.0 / 17.9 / 17.6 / 17.7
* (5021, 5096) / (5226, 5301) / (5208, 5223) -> 0.0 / 18.3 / 17.7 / 17.9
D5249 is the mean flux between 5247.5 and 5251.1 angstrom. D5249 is 17.3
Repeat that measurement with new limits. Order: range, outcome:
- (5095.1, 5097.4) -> 18.2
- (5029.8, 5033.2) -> 20.3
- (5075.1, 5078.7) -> 19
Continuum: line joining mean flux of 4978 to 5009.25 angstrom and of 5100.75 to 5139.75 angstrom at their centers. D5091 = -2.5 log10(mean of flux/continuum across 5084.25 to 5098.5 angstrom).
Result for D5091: -0.03 mag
